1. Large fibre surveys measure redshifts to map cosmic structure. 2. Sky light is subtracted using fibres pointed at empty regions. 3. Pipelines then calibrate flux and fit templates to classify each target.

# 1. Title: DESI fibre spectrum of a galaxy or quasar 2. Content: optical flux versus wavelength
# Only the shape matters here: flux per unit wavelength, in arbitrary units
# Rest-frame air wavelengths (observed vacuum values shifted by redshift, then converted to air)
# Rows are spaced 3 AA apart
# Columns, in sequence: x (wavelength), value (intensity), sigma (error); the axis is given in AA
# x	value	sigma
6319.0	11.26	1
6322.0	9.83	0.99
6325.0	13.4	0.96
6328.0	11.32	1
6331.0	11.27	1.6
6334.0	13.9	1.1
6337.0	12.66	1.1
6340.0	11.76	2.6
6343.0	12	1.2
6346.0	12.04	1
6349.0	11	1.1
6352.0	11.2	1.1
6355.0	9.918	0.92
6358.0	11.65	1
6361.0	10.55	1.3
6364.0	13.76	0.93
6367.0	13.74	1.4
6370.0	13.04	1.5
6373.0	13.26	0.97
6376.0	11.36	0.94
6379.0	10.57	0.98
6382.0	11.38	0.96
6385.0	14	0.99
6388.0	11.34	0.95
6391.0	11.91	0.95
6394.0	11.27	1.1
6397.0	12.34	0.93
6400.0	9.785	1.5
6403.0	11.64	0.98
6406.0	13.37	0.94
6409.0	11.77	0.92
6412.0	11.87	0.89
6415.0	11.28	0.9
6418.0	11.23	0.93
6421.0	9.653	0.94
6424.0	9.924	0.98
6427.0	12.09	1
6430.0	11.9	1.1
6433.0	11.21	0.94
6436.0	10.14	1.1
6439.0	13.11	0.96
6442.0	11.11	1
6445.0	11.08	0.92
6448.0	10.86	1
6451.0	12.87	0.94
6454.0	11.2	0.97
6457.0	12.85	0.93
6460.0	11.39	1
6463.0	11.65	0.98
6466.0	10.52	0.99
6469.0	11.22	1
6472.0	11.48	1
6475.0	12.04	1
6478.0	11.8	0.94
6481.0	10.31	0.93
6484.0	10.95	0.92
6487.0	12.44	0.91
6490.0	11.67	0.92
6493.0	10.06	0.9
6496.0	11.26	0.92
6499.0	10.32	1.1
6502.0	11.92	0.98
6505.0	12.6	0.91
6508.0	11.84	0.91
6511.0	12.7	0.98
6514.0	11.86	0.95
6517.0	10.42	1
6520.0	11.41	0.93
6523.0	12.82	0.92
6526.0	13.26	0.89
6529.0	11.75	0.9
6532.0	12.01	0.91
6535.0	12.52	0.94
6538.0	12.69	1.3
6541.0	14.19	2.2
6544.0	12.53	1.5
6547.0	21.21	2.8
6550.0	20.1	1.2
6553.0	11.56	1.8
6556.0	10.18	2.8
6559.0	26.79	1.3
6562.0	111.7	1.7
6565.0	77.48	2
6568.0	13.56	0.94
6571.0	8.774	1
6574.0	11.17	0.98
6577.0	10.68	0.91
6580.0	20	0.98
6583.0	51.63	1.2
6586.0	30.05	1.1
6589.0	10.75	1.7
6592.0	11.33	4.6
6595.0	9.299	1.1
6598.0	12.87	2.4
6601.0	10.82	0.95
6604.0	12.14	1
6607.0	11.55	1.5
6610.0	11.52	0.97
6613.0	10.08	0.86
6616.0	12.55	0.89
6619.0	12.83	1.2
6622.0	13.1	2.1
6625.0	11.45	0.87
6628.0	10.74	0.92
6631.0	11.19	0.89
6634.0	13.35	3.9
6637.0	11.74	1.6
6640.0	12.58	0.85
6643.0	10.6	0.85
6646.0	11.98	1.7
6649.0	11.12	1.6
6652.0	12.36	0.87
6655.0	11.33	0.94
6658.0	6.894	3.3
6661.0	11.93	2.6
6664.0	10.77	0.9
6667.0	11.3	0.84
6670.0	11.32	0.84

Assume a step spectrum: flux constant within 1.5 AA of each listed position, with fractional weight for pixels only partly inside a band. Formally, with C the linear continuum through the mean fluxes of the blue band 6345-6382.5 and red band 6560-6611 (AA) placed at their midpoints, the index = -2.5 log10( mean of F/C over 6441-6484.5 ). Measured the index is 0.48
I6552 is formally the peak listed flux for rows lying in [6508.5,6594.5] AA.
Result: 111.7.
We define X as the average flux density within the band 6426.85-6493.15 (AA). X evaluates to 11.5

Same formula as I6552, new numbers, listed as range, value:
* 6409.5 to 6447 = 13.11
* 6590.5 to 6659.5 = 13.35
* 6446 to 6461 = 12.87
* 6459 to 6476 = 12.04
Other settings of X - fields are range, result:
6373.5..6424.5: 11.5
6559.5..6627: 22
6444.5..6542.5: 11.8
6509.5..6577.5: 20.6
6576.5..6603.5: 18.7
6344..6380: 11.9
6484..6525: 11.6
